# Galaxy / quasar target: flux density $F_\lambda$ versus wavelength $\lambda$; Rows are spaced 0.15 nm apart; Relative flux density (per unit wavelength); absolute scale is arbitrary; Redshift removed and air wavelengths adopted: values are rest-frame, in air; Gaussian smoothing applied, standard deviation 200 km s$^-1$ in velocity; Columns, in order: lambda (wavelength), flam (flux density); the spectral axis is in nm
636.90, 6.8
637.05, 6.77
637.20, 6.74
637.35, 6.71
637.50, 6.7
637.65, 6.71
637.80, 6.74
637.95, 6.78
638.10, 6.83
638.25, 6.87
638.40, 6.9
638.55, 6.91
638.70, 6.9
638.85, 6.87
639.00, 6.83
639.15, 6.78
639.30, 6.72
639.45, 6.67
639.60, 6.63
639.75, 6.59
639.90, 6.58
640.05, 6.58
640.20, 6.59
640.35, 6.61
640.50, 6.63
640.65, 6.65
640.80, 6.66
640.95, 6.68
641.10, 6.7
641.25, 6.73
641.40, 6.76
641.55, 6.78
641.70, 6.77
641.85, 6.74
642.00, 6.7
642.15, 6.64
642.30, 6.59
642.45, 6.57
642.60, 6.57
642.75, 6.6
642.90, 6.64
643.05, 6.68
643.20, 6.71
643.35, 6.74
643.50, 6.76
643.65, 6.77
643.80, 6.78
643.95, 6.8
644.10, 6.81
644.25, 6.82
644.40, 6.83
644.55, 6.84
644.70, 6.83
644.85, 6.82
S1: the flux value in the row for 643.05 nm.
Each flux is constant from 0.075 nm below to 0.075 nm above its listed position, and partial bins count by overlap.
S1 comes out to 6.68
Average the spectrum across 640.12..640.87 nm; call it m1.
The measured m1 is 6.63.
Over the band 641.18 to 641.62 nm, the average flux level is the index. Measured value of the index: 6.76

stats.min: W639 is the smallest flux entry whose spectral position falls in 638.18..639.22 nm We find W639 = 6.78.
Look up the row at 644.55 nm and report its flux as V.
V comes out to 6.84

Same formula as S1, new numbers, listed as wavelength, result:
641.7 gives 6.77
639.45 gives 6.67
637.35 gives 6.71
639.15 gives 6.78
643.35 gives 6.74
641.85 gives 6.74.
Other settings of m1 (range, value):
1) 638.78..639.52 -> 6.77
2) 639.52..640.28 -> 6.59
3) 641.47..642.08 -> 6.75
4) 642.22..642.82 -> 6.58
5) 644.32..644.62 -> 6.83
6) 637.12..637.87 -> 6.72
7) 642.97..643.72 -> 6.73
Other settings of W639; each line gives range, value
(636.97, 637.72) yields 6.7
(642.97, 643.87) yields 6.68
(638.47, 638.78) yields 6.9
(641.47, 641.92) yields 6.74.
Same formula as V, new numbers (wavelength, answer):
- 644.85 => 6.82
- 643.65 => 6.77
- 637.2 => 6.74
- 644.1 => 6.81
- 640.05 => 6.58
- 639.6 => 6.63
